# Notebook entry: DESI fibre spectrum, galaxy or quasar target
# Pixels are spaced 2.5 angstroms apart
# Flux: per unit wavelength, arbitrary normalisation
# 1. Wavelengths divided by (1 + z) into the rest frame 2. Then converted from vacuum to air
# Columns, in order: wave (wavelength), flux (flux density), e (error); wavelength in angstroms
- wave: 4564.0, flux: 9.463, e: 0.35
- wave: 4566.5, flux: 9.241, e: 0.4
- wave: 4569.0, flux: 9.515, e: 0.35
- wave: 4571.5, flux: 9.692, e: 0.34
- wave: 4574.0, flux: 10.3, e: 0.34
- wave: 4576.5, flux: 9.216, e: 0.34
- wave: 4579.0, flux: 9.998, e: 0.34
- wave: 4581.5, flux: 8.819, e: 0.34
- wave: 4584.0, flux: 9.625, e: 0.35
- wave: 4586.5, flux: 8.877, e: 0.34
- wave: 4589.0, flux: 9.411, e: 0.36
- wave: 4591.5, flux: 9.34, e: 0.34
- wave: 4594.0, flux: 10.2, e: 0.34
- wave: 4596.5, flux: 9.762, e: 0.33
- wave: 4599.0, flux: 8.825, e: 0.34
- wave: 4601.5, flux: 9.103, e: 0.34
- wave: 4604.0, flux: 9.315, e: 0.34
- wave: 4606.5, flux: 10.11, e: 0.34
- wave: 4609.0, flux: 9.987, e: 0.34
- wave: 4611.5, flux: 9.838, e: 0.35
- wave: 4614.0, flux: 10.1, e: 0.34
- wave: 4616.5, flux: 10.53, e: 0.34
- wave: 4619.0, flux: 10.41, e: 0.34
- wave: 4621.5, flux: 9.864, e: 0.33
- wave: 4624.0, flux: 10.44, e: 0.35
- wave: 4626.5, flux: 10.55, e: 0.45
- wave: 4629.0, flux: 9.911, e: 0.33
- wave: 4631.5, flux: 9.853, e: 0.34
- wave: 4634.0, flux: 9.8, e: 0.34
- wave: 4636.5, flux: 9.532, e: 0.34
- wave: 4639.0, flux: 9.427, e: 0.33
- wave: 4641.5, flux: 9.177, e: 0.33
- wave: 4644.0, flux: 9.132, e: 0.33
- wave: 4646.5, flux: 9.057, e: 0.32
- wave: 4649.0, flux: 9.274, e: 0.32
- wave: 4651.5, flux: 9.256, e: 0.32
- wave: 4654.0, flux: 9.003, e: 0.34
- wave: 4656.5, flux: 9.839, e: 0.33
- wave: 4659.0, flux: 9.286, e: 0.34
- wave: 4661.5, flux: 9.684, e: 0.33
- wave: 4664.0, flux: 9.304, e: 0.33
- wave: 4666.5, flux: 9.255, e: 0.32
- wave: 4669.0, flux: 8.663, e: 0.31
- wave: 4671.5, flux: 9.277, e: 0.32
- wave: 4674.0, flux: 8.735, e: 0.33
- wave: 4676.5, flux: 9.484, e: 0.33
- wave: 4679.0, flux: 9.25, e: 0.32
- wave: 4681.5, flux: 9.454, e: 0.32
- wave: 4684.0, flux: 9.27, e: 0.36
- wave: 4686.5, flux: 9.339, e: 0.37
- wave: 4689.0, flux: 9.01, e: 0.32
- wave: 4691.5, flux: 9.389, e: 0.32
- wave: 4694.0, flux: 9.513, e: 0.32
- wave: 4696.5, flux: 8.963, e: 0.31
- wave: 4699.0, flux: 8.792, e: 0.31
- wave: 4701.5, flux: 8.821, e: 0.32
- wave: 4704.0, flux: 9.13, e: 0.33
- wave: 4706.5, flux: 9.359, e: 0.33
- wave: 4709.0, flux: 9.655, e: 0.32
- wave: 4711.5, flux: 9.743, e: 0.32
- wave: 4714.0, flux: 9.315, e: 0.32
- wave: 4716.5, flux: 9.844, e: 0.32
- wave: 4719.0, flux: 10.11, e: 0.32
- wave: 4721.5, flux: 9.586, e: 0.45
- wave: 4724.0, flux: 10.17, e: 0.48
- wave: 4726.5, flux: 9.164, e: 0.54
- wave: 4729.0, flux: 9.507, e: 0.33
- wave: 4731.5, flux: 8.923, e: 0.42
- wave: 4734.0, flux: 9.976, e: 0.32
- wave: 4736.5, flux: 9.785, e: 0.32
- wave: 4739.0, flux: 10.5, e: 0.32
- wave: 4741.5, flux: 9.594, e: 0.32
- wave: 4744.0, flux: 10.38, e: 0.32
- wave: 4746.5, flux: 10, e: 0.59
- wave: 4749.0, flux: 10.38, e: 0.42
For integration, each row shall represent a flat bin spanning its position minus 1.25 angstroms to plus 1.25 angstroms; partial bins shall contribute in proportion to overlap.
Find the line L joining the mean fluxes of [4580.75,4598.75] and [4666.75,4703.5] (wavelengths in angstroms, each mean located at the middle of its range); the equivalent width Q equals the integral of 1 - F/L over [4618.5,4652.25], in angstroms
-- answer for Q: -1.4 angstroms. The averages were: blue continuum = 9.42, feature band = 9.68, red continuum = 9.14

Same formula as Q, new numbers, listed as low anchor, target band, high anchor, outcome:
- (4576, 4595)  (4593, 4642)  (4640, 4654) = -2.9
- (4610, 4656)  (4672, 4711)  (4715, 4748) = 2.2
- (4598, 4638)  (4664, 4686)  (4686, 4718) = 0.7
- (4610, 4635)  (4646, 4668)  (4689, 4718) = 1.0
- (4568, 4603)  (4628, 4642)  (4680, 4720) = -0.3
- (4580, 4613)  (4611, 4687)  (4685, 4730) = -0.8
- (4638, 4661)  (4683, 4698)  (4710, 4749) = 0.5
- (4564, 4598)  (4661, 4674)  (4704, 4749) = 0.7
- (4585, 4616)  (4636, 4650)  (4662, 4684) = 0.2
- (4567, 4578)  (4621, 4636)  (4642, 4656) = -1.2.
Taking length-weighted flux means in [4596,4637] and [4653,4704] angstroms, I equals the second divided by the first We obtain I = 0.93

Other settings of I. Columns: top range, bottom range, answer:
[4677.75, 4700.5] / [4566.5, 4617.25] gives 0.96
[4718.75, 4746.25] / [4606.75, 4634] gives 0.97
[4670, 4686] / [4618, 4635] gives 0.91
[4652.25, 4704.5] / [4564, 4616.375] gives 0.96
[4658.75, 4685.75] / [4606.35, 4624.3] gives 0.91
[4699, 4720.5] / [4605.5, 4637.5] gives 0.94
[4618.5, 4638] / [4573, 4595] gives 1.05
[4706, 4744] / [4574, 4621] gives 1.01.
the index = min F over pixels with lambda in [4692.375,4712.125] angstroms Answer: 8.792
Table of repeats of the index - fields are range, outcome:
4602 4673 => 8.663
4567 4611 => 8.819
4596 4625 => 8.825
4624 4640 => 9.427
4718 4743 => 8.923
